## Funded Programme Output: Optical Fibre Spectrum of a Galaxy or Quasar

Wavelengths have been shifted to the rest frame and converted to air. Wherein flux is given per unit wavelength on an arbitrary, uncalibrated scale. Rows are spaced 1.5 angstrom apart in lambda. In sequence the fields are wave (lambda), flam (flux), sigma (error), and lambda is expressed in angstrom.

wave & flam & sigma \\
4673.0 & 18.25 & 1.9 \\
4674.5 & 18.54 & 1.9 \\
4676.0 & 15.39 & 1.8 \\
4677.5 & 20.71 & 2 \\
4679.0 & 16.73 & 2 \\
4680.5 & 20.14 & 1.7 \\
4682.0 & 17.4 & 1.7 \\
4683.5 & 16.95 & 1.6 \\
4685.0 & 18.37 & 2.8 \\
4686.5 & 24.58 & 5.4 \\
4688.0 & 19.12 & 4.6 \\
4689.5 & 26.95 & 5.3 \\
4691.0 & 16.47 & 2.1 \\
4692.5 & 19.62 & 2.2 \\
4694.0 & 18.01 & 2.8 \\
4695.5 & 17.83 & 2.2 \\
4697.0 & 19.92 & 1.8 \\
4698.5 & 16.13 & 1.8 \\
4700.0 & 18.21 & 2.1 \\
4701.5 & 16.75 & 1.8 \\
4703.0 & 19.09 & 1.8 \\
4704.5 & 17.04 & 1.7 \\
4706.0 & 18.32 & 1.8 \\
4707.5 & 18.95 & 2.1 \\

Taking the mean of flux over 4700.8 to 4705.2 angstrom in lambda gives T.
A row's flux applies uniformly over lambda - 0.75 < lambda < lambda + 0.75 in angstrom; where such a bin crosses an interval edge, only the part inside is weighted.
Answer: 17.6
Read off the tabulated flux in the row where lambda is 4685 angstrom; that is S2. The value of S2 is 18.37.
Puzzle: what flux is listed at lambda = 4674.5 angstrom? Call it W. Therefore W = 18.54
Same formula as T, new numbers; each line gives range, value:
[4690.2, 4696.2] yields 18.1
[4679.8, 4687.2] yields 19.4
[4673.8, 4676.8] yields 17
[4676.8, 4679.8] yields 18.7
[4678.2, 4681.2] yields 18.4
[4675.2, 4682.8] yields 18.1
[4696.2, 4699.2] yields 18.1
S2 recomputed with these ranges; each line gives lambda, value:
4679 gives 16.73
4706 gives 18.32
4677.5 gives 20.71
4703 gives 19.09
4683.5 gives 16.95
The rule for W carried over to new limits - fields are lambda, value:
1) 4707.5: 18.95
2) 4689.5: 26.95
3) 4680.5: 20.14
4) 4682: 17.4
